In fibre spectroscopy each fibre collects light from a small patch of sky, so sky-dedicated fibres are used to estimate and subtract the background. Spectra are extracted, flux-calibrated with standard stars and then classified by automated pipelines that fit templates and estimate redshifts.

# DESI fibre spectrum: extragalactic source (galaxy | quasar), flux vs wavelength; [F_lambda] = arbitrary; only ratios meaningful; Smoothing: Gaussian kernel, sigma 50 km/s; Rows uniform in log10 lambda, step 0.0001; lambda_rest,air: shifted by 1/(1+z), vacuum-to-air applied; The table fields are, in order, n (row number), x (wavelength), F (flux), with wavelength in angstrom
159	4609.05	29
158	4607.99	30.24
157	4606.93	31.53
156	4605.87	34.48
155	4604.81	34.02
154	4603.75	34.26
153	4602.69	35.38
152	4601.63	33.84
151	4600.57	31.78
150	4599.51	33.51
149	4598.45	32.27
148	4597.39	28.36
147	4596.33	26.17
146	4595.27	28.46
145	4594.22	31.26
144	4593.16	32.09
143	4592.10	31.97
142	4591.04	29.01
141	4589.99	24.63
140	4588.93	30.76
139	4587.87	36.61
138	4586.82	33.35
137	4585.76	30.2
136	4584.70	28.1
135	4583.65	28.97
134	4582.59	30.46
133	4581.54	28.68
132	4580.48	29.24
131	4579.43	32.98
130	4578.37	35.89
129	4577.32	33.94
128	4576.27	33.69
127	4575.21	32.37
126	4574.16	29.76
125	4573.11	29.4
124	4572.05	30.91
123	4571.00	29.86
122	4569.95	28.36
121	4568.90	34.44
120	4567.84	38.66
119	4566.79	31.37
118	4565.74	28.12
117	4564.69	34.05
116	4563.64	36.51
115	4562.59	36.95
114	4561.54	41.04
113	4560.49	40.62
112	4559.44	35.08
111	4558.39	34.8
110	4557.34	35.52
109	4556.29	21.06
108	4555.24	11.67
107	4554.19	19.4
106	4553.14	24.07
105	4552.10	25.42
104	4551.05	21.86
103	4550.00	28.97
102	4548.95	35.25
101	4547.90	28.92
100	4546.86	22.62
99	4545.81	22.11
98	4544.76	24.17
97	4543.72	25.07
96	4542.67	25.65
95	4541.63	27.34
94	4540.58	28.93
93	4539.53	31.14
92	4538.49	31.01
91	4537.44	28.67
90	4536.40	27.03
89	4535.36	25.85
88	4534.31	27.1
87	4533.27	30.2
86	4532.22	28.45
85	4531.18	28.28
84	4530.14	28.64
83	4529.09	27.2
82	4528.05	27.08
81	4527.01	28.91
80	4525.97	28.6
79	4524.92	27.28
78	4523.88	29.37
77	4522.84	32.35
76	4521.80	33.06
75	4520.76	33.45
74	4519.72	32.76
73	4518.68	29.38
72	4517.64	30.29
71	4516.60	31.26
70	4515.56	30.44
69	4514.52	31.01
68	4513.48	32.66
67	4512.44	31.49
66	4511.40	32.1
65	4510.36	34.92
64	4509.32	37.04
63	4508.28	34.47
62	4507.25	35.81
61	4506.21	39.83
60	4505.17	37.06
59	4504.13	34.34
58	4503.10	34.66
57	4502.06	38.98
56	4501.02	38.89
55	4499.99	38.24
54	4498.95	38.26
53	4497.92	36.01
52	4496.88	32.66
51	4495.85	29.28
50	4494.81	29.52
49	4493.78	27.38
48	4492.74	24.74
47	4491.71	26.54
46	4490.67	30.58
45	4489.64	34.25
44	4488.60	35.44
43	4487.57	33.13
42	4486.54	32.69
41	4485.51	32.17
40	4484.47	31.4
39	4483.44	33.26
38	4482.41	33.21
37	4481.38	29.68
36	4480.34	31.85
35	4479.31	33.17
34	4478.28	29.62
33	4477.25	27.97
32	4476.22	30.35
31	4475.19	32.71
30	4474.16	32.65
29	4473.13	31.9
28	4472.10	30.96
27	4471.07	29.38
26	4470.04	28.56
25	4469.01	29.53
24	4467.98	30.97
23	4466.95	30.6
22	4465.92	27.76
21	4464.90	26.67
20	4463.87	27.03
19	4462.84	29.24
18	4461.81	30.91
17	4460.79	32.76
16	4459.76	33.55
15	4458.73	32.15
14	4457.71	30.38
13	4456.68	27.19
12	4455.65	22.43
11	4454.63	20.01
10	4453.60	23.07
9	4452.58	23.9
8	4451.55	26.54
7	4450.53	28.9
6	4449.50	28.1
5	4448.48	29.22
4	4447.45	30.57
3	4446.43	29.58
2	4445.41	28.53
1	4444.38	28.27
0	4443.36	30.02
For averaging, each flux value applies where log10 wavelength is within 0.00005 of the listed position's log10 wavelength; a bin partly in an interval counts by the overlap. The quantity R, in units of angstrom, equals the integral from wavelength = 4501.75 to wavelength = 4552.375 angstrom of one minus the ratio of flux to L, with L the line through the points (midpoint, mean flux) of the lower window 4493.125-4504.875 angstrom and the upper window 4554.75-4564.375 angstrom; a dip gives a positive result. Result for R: 5.2 angstrom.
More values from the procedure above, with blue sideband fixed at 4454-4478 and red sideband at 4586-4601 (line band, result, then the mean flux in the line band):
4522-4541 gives 0.82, 28.7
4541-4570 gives 0.99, 29.3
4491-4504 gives -1.42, 32.9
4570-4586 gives -0.19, 30.9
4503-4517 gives -2.00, 34.1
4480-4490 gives -1.06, 32.7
